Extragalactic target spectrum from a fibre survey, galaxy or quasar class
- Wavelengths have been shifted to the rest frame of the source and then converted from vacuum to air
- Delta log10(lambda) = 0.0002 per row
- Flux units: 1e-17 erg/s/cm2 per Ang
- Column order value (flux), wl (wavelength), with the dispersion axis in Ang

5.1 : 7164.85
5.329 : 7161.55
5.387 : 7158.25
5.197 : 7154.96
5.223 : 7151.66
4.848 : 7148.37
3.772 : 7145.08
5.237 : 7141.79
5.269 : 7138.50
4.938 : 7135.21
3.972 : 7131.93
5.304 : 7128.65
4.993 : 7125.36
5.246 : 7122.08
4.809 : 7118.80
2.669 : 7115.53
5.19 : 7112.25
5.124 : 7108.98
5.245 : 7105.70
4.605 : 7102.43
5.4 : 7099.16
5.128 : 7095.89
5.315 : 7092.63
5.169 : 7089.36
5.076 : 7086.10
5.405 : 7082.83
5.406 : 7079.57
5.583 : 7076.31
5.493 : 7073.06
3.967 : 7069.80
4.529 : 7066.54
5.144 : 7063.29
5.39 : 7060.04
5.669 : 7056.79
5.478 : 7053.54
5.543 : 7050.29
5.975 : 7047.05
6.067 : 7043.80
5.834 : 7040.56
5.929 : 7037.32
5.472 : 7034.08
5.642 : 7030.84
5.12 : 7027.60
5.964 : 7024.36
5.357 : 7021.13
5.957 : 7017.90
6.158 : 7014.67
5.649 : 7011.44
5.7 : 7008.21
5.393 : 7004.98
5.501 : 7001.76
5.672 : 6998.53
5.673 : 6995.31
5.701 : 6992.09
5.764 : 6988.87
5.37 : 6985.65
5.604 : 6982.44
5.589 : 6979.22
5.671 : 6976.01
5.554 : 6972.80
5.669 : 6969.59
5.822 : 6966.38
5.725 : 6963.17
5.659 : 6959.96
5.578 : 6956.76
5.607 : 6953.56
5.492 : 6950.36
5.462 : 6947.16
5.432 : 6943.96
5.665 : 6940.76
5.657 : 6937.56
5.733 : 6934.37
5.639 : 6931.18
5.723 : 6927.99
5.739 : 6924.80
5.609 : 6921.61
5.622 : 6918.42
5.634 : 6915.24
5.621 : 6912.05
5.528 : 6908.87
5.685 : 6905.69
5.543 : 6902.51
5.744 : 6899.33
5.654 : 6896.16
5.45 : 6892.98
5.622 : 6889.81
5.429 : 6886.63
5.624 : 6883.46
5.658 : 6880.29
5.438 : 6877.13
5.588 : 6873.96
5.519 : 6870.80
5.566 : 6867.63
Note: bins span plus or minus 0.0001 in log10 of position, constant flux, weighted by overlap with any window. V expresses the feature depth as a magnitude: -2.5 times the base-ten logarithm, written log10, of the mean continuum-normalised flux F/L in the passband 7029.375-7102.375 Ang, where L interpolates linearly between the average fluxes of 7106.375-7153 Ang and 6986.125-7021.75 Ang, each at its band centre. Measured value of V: -0.03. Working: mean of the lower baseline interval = 5.68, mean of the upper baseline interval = 4.76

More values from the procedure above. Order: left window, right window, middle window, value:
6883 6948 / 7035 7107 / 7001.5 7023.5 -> -0.05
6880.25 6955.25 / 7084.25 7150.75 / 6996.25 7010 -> -0.06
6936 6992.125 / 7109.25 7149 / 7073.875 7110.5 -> -0.07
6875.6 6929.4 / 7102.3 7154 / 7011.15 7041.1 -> -0.11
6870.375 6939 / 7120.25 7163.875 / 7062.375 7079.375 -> 0.04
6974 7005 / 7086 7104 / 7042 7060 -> -0.08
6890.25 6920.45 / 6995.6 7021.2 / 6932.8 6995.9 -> 0.01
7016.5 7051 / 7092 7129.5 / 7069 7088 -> 0.01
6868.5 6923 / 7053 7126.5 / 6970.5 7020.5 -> -0.07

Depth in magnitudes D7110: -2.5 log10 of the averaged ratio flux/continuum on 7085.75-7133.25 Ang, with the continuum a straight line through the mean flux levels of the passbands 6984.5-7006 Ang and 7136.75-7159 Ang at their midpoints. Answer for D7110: 0.05 mag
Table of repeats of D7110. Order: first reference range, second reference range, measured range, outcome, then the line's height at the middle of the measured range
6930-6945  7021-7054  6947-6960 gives 0.02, 5.64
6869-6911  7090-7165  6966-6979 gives -0.06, 5.35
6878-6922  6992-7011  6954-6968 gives -0.02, 5.6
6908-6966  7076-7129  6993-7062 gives -0.08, 5.29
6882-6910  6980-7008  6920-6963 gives -0.01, 5.59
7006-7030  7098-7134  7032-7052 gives -0.06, 5.47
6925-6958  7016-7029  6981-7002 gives 0.00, 5.62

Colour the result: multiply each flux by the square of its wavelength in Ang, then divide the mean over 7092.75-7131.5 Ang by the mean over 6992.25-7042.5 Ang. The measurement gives 0.88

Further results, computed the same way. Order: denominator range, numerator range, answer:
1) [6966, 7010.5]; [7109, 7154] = 0.88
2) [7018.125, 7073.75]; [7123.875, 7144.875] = 0.92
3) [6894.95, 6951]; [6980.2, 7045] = 1.04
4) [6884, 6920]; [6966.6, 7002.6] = 1.03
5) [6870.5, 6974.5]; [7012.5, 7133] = 0.98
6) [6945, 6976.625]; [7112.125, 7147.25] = 0.87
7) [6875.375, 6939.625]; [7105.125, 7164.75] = 0.93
